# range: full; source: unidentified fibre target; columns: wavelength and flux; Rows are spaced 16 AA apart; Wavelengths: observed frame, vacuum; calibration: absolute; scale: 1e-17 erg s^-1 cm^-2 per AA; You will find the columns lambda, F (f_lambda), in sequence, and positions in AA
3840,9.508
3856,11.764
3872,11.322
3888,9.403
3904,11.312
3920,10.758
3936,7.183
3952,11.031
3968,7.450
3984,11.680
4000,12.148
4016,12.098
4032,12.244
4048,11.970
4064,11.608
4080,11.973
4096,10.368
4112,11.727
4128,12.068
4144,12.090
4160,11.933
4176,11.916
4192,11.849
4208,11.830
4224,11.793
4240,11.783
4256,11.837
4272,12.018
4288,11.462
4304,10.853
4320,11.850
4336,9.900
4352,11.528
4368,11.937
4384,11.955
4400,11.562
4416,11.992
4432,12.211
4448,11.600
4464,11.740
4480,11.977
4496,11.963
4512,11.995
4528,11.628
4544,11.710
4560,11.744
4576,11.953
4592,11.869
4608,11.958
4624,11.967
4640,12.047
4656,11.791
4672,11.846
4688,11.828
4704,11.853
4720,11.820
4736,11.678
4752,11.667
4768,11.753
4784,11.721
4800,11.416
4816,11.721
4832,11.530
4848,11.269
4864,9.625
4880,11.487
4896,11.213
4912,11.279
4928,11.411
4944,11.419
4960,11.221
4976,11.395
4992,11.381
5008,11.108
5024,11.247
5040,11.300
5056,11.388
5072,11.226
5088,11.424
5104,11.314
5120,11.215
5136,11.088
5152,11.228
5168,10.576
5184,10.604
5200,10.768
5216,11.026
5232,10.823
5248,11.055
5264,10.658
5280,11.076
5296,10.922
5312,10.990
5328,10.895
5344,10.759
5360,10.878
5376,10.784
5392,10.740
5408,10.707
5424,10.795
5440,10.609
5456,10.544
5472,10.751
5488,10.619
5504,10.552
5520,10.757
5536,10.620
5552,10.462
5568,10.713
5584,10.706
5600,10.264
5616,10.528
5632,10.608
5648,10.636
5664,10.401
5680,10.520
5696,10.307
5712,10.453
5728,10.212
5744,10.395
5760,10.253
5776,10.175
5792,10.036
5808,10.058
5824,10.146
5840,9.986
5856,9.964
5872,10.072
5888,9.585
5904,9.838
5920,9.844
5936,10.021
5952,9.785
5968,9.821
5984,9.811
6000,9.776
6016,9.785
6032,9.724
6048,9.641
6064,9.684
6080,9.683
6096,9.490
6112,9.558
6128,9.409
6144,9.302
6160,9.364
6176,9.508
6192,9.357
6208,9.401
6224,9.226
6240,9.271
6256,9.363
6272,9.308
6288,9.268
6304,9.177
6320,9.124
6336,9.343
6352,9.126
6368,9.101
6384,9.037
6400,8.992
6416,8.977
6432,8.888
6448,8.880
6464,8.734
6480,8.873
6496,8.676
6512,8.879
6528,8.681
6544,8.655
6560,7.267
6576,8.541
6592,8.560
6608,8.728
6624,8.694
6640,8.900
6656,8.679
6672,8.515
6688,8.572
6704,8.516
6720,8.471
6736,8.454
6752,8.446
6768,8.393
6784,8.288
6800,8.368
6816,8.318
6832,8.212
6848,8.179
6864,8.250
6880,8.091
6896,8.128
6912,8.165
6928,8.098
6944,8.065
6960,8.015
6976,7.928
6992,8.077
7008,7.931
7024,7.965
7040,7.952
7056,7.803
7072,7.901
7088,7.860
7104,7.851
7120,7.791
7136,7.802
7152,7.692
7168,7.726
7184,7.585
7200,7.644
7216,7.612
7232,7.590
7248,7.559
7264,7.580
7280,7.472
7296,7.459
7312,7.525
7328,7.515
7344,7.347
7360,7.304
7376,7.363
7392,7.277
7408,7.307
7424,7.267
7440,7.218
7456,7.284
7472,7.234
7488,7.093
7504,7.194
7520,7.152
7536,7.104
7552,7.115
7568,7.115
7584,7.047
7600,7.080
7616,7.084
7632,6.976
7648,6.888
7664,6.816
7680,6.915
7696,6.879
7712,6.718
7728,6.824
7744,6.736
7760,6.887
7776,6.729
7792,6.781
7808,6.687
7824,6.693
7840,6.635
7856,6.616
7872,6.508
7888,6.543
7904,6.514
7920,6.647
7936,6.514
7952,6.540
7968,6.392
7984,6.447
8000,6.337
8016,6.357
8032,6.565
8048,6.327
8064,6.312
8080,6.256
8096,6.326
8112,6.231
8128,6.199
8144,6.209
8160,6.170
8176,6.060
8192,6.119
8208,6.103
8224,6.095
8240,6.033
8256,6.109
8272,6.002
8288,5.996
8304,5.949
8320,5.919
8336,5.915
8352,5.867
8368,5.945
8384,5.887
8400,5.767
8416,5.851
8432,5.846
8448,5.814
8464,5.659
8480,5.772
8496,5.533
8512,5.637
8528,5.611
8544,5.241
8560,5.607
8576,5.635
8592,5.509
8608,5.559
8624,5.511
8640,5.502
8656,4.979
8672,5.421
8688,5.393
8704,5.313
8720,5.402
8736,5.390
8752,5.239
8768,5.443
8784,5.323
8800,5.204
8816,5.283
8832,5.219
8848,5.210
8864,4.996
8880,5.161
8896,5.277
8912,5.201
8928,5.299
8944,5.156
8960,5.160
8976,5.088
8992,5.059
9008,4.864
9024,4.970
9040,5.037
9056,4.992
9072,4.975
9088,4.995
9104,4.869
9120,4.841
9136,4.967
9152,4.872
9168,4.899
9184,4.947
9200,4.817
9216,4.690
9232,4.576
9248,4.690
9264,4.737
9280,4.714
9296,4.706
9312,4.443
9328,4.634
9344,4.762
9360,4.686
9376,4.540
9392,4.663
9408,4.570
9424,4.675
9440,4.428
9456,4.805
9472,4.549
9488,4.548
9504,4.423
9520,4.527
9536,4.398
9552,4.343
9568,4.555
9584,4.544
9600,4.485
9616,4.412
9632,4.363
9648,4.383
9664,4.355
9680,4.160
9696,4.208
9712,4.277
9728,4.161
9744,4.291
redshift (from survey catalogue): 0.00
